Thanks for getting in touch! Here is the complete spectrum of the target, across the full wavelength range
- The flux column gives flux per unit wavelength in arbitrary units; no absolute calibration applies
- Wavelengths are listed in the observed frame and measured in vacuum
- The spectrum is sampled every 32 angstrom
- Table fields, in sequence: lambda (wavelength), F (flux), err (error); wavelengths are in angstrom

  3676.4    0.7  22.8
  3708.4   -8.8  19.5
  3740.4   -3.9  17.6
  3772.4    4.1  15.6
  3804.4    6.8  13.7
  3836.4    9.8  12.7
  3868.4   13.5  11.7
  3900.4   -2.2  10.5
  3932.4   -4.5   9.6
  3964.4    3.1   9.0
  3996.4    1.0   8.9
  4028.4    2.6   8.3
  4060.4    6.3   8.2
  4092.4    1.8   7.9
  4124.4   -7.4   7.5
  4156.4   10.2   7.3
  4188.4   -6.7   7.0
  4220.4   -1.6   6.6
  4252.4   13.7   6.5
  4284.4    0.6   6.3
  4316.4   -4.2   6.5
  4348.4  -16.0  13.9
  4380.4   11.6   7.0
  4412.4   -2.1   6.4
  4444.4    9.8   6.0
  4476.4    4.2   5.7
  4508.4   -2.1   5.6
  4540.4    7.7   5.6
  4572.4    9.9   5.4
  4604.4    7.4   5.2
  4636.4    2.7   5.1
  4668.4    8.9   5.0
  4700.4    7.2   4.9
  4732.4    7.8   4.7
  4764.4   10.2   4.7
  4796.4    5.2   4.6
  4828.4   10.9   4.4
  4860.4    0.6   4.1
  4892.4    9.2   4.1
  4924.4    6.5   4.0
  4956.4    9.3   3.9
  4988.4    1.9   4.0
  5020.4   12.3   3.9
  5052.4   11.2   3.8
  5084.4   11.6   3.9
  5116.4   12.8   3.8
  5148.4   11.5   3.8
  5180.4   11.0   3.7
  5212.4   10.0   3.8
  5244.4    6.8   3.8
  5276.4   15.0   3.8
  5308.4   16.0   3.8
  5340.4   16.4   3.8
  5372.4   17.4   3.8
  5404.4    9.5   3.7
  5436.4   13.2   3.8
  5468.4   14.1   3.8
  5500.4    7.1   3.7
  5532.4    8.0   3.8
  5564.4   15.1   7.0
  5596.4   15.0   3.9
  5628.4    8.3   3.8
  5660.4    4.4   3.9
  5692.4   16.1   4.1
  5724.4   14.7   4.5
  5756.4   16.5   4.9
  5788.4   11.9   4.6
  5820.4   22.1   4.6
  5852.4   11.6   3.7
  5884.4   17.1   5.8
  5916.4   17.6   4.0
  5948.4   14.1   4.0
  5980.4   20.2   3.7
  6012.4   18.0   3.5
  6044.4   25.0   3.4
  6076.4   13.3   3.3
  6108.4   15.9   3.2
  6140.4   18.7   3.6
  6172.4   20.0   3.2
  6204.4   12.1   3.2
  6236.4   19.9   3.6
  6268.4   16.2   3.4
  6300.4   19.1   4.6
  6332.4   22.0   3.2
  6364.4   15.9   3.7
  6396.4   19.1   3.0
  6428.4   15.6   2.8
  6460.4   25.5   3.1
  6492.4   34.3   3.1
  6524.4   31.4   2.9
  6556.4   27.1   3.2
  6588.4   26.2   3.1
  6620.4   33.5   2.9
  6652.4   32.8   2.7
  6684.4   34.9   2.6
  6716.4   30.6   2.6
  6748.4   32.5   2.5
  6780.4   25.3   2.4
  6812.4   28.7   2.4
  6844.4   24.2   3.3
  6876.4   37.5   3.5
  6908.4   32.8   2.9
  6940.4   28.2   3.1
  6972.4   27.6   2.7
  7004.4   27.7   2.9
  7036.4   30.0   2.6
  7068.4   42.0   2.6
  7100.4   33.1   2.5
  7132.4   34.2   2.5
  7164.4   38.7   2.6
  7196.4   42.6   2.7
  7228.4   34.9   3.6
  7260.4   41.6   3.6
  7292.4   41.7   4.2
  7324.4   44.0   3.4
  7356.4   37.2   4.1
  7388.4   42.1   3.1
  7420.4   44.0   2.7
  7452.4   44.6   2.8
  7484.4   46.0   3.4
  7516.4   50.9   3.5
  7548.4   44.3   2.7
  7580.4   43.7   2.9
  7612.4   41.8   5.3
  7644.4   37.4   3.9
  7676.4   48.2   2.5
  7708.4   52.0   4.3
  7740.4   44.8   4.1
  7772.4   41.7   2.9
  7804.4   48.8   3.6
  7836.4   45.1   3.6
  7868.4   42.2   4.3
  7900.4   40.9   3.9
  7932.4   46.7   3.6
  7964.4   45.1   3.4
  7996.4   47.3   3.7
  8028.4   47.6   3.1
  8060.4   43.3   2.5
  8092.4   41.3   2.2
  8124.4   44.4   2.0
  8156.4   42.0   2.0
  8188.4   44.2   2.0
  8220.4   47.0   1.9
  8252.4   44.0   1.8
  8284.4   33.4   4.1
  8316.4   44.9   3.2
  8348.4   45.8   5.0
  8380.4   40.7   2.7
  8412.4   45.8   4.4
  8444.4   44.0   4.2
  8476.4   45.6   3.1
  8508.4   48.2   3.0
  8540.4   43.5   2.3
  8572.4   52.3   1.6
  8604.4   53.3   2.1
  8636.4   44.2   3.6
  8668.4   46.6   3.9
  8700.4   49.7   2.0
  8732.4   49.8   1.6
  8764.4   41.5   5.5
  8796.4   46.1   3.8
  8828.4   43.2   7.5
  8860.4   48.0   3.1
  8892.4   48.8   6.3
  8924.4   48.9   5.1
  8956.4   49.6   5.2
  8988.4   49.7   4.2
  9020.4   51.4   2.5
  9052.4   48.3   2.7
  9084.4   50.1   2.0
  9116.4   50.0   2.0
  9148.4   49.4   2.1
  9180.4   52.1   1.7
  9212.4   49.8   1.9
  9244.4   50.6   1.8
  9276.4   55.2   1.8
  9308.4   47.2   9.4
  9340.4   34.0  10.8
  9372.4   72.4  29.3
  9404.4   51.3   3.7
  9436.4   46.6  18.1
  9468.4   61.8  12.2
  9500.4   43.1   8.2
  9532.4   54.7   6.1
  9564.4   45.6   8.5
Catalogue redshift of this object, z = 0.621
